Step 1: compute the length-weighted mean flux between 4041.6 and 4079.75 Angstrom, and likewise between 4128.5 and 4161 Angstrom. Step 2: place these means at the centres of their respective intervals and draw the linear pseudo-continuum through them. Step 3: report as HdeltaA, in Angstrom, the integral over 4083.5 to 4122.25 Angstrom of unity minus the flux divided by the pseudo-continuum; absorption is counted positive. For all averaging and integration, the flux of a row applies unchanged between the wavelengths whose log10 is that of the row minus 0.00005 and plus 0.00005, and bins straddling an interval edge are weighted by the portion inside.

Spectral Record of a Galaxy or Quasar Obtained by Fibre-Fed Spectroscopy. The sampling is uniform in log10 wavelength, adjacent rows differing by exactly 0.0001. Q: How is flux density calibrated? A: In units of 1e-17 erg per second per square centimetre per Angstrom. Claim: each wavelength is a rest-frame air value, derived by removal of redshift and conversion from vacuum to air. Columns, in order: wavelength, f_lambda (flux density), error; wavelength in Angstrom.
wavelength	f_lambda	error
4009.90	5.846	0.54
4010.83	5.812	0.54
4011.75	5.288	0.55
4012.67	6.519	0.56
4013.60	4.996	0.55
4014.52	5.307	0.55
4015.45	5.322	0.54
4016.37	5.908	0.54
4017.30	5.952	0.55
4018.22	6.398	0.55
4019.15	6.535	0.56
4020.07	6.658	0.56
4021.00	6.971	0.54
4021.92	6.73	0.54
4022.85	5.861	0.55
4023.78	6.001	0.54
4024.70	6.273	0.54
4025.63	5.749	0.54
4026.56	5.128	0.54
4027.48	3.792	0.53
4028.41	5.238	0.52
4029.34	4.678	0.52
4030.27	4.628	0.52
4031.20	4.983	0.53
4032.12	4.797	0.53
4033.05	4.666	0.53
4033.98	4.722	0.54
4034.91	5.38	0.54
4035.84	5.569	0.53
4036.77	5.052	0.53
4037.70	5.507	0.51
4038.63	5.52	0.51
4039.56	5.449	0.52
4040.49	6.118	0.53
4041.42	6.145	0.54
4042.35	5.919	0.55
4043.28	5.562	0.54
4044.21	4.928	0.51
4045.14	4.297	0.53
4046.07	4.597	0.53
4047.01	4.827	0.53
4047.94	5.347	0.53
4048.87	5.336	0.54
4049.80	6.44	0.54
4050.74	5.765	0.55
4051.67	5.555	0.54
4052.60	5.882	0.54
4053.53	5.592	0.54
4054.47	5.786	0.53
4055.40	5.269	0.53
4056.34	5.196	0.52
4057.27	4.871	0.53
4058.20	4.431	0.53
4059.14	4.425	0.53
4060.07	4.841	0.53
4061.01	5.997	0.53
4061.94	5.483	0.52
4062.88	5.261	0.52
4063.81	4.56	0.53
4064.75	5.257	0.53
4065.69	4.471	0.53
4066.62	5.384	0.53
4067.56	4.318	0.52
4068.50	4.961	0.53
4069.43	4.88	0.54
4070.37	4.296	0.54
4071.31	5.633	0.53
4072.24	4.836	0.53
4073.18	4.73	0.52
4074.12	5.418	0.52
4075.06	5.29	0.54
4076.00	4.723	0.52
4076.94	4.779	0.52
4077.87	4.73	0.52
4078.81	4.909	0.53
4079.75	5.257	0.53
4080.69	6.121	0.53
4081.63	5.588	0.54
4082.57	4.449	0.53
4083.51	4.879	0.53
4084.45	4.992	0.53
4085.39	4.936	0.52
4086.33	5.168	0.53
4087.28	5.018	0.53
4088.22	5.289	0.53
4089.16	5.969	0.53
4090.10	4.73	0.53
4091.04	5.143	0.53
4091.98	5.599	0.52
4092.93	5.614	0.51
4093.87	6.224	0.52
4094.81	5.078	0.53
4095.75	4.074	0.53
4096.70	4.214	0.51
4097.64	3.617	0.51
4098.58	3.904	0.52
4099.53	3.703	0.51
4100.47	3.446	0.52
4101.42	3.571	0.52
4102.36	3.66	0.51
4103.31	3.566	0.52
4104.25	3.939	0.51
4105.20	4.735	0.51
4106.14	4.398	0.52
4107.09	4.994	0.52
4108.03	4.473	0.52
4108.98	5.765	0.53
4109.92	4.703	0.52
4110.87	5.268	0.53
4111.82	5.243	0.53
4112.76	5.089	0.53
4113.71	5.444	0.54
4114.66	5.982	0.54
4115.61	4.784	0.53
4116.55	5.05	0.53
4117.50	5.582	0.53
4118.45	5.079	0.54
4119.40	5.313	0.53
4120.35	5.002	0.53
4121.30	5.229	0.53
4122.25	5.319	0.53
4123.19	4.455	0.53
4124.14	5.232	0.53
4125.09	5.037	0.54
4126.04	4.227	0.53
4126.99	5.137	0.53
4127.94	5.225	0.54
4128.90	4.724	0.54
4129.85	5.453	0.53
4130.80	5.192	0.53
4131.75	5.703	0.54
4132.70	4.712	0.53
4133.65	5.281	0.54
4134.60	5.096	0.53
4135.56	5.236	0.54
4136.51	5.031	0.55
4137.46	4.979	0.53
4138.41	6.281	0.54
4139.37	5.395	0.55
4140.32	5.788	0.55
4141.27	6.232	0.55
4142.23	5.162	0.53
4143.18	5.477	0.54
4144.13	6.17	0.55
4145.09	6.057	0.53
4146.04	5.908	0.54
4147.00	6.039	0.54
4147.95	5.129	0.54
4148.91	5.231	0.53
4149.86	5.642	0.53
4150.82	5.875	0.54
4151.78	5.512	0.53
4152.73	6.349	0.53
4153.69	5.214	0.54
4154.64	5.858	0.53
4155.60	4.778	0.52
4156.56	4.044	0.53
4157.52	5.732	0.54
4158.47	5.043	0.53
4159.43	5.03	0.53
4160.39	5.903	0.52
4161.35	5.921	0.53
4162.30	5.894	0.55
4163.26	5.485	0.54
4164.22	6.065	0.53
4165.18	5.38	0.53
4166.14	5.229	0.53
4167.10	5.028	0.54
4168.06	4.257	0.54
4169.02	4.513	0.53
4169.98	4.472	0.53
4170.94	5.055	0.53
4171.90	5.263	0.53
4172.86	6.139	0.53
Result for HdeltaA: 3.3 Angstrom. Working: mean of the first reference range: 5.13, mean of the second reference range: 5.45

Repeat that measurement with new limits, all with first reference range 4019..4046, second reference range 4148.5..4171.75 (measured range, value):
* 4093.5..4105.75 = 2.88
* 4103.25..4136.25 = 1.97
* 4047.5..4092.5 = 2.08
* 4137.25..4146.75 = -0.79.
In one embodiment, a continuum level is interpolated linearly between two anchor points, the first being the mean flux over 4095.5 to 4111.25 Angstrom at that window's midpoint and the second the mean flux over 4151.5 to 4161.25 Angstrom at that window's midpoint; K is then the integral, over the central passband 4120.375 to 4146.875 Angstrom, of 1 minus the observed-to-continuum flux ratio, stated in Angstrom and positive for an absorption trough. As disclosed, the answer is -2.41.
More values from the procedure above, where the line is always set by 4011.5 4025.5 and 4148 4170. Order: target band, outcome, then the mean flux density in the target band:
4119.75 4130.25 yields 1.0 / 5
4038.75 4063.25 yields 2.2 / 5.36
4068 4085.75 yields 2.3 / 5.02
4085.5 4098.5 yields 1.5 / 5.02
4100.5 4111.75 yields 2.3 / 4.45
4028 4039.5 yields 1.7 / 5.07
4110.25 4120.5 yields 0.6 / 5.25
